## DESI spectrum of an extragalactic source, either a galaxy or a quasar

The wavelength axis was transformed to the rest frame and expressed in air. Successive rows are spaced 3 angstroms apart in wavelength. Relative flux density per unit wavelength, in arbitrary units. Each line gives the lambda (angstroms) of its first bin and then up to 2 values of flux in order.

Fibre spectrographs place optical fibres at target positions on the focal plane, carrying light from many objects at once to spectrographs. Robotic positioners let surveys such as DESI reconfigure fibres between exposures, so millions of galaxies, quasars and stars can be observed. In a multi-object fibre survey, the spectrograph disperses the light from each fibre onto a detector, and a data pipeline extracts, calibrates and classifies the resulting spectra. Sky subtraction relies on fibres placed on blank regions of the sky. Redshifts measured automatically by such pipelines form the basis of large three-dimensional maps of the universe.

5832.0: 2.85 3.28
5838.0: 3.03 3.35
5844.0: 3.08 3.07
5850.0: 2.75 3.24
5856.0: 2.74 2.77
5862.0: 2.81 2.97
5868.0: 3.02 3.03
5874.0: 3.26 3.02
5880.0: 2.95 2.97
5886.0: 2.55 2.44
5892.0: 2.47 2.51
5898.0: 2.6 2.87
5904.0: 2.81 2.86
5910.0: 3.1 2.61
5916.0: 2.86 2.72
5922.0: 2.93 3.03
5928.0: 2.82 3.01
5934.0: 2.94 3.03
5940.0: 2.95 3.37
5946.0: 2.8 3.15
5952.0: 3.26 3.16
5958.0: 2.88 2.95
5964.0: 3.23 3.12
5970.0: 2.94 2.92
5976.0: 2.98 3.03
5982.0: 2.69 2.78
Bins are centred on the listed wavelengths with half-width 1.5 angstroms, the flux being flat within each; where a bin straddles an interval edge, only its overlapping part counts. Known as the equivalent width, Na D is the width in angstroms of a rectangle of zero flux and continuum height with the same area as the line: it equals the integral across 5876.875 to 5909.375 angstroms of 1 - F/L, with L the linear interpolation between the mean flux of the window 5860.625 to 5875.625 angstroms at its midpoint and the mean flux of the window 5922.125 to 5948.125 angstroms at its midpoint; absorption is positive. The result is 3.0 angstroms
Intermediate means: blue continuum 3.02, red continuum 2.99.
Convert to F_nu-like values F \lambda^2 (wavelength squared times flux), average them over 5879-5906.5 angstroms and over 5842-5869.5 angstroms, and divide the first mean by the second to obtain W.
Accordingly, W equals 0.9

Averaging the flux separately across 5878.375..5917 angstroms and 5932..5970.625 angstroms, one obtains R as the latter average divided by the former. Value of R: 1.1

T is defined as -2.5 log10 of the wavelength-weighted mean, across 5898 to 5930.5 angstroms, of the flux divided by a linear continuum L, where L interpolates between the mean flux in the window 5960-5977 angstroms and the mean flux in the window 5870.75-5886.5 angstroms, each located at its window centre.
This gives 0.05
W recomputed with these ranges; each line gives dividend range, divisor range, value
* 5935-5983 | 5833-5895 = 1.07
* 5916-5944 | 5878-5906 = 1.11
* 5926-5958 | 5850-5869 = 1.08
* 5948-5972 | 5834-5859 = 1.05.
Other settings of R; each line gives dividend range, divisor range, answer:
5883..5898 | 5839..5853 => 0.83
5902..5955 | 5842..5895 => 1.03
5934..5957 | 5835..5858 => 1.01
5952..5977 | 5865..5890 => 1.04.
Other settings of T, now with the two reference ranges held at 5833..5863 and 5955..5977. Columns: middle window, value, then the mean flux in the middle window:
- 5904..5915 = 0.06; 2.85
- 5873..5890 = 0.05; 2.87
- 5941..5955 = -0.04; 3.14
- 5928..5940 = 0.02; 2.97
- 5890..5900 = 0.19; 2.54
